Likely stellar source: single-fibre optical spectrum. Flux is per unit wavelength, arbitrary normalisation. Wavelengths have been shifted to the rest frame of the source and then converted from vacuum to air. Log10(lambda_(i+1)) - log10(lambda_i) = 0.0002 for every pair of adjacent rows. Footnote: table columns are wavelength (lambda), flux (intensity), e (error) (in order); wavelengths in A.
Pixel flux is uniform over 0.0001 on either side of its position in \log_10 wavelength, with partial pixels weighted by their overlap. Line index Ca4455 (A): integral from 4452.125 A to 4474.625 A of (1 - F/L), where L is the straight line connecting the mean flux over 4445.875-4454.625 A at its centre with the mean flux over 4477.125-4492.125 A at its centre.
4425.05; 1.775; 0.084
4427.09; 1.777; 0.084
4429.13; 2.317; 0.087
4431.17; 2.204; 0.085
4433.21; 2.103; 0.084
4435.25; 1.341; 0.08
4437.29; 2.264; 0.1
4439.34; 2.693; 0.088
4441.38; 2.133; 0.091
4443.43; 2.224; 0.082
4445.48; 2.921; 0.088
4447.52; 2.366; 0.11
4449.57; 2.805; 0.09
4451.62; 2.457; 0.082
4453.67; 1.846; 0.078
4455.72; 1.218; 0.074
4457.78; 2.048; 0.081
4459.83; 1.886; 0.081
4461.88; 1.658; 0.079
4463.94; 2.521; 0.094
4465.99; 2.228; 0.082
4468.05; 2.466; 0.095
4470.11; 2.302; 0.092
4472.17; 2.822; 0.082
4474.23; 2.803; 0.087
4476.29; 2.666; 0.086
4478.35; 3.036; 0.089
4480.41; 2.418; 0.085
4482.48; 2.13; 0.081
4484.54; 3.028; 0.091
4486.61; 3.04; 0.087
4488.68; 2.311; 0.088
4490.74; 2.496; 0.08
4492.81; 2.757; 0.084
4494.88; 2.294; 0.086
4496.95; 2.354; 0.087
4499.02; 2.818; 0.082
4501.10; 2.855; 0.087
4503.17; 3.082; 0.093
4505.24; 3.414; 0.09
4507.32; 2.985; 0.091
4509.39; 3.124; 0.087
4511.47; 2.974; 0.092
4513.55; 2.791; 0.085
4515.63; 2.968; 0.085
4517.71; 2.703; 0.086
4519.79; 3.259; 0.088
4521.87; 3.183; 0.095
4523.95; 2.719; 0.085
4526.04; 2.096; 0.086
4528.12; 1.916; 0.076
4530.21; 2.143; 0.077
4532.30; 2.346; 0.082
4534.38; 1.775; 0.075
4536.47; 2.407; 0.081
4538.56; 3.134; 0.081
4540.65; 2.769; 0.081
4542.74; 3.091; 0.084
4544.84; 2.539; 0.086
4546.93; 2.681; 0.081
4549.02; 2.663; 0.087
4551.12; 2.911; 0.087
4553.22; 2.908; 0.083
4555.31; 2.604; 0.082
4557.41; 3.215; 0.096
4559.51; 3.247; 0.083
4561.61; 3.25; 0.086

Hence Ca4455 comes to 3.18 A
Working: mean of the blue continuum 2.41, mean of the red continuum 2.64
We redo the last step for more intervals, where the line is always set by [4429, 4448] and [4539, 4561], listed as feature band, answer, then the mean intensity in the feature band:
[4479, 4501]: -0.4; 2.58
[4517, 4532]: 0.9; 2.56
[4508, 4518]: -1.0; 2.93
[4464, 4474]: -0.3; 2.49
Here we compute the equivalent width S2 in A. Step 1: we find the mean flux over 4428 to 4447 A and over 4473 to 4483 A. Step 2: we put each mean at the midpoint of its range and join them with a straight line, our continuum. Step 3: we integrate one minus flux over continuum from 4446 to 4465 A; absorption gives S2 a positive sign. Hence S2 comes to 2.4 A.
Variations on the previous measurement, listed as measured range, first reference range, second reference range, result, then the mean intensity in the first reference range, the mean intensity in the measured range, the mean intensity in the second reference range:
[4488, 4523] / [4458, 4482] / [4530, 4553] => -4.6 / 2.42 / 2.85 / 2.61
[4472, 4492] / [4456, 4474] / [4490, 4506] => -1.4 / 2.22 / 2.67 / 2.75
